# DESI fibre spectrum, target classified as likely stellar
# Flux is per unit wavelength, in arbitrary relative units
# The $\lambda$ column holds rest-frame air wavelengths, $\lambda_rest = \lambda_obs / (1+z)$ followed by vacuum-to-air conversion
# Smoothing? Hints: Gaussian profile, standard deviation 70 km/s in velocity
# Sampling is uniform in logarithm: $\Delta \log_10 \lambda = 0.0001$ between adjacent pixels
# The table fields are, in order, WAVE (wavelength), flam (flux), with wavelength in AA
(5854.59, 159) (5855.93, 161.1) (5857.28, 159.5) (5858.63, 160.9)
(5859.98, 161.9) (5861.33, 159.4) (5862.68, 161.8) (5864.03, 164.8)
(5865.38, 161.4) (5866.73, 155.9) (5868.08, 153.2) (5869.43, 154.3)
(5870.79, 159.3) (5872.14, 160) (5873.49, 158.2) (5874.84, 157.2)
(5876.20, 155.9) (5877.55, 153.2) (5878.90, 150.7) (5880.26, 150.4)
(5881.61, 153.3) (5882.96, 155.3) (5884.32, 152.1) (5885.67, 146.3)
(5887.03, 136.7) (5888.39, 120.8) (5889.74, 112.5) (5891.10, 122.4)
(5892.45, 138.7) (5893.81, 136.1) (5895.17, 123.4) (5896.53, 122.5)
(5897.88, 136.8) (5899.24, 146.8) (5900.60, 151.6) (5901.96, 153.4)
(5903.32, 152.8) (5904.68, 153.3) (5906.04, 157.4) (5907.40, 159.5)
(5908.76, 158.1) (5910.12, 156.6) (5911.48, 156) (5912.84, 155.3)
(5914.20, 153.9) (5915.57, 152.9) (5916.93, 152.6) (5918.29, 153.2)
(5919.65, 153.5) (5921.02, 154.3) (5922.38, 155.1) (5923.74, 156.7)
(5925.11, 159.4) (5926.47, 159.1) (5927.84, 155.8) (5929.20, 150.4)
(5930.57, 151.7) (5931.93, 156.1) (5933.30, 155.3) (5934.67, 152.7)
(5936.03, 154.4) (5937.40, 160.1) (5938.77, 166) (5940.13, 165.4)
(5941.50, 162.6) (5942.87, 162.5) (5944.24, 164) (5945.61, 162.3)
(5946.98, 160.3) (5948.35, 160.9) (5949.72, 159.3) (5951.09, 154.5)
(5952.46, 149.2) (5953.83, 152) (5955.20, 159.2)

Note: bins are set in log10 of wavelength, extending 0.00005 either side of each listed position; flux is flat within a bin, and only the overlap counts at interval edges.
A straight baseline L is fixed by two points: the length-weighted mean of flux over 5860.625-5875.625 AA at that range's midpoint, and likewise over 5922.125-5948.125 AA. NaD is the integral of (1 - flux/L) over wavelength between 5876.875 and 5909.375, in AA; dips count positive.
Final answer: 3.1 AA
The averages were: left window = 159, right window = 158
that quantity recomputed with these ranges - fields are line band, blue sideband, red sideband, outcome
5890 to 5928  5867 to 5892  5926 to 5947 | 1.04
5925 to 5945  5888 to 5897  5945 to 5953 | -1.14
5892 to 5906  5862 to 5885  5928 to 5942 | 1.29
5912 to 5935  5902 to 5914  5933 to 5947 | 0.52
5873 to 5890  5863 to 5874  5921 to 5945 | 1.22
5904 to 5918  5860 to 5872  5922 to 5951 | 0.28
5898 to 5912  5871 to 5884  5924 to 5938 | 0.13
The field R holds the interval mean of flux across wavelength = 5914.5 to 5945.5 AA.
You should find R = 157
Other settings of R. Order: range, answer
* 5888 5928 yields 147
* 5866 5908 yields 146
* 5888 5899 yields 128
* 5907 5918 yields 155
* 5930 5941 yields 158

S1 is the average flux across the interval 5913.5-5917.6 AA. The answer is 153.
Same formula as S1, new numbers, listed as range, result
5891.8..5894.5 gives 137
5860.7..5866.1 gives 162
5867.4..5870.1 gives 154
